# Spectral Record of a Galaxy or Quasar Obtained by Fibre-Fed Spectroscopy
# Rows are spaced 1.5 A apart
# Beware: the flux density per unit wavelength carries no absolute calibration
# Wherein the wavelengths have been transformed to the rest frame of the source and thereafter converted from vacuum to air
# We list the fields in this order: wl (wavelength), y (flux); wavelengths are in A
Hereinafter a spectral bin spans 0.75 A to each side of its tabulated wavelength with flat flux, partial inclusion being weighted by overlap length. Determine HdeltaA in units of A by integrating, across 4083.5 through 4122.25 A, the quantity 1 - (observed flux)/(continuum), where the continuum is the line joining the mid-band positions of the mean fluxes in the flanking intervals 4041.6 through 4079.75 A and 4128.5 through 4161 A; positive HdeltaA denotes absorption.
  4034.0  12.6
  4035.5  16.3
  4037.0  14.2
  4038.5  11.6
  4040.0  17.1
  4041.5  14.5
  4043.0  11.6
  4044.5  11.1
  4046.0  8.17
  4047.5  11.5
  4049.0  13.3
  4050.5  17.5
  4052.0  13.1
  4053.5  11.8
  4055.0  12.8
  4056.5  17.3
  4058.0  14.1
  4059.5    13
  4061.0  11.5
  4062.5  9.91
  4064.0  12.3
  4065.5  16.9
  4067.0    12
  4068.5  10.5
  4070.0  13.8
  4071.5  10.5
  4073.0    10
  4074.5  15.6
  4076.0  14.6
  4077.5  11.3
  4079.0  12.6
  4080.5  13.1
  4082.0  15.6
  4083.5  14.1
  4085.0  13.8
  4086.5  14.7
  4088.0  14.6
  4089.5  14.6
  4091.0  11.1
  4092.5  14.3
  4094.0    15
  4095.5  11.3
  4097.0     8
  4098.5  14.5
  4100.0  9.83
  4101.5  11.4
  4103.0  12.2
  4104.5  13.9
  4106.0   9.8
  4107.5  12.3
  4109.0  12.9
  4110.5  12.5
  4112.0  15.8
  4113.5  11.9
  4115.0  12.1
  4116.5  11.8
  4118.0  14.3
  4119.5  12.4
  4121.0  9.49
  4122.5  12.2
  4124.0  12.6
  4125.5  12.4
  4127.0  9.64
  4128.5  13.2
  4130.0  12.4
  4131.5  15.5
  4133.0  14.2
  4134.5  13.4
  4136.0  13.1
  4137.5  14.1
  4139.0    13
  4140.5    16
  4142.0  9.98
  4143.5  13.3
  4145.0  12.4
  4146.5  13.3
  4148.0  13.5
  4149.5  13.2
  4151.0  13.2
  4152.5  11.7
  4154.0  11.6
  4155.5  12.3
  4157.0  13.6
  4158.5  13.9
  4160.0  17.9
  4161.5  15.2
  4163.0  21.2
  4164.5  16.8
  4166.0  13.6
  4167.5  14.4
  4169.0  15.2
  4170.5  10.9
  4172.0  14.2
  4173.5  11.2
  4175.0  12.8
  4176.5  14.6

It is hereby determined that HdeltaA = 1.3 A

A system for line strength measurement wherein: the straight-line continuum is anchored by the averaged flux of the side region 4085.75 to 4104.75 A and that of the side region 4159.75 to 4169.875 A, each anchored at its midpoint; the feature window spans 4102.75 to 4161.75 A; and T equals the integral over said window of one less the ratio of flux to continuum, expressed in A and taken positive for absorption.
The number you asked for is 6.5 A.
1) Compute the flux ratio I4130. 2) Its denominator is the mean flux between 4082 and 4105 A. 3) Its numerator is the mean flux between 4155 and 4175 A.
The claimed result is 1.1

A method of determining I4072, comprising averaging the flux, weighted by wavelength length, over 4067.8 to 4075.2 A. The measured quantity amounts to 12.1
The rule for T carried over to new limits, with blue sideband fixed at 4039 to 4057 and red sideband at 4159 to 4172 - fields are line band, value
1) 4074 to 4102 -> 1.7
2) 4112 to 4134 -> 3.2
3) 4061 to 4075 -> 1.4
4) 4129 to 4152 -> 2.6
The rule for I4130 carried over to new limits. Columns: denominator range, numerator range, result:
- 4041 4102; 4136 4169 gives 1.09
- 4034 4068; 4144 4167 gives 1.08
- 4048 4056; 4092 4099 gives 0.91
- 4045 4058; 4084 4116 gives 0.96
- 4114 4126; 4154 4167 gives 1.26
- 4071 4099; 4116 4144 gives 0.97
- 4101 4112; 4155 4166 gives 1.27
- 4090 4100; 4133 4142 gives 1.11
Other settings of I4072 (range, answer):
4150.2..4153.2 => 12.5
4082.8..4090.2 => 14.4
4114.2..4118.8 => 12.7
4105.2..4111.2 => 11.9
